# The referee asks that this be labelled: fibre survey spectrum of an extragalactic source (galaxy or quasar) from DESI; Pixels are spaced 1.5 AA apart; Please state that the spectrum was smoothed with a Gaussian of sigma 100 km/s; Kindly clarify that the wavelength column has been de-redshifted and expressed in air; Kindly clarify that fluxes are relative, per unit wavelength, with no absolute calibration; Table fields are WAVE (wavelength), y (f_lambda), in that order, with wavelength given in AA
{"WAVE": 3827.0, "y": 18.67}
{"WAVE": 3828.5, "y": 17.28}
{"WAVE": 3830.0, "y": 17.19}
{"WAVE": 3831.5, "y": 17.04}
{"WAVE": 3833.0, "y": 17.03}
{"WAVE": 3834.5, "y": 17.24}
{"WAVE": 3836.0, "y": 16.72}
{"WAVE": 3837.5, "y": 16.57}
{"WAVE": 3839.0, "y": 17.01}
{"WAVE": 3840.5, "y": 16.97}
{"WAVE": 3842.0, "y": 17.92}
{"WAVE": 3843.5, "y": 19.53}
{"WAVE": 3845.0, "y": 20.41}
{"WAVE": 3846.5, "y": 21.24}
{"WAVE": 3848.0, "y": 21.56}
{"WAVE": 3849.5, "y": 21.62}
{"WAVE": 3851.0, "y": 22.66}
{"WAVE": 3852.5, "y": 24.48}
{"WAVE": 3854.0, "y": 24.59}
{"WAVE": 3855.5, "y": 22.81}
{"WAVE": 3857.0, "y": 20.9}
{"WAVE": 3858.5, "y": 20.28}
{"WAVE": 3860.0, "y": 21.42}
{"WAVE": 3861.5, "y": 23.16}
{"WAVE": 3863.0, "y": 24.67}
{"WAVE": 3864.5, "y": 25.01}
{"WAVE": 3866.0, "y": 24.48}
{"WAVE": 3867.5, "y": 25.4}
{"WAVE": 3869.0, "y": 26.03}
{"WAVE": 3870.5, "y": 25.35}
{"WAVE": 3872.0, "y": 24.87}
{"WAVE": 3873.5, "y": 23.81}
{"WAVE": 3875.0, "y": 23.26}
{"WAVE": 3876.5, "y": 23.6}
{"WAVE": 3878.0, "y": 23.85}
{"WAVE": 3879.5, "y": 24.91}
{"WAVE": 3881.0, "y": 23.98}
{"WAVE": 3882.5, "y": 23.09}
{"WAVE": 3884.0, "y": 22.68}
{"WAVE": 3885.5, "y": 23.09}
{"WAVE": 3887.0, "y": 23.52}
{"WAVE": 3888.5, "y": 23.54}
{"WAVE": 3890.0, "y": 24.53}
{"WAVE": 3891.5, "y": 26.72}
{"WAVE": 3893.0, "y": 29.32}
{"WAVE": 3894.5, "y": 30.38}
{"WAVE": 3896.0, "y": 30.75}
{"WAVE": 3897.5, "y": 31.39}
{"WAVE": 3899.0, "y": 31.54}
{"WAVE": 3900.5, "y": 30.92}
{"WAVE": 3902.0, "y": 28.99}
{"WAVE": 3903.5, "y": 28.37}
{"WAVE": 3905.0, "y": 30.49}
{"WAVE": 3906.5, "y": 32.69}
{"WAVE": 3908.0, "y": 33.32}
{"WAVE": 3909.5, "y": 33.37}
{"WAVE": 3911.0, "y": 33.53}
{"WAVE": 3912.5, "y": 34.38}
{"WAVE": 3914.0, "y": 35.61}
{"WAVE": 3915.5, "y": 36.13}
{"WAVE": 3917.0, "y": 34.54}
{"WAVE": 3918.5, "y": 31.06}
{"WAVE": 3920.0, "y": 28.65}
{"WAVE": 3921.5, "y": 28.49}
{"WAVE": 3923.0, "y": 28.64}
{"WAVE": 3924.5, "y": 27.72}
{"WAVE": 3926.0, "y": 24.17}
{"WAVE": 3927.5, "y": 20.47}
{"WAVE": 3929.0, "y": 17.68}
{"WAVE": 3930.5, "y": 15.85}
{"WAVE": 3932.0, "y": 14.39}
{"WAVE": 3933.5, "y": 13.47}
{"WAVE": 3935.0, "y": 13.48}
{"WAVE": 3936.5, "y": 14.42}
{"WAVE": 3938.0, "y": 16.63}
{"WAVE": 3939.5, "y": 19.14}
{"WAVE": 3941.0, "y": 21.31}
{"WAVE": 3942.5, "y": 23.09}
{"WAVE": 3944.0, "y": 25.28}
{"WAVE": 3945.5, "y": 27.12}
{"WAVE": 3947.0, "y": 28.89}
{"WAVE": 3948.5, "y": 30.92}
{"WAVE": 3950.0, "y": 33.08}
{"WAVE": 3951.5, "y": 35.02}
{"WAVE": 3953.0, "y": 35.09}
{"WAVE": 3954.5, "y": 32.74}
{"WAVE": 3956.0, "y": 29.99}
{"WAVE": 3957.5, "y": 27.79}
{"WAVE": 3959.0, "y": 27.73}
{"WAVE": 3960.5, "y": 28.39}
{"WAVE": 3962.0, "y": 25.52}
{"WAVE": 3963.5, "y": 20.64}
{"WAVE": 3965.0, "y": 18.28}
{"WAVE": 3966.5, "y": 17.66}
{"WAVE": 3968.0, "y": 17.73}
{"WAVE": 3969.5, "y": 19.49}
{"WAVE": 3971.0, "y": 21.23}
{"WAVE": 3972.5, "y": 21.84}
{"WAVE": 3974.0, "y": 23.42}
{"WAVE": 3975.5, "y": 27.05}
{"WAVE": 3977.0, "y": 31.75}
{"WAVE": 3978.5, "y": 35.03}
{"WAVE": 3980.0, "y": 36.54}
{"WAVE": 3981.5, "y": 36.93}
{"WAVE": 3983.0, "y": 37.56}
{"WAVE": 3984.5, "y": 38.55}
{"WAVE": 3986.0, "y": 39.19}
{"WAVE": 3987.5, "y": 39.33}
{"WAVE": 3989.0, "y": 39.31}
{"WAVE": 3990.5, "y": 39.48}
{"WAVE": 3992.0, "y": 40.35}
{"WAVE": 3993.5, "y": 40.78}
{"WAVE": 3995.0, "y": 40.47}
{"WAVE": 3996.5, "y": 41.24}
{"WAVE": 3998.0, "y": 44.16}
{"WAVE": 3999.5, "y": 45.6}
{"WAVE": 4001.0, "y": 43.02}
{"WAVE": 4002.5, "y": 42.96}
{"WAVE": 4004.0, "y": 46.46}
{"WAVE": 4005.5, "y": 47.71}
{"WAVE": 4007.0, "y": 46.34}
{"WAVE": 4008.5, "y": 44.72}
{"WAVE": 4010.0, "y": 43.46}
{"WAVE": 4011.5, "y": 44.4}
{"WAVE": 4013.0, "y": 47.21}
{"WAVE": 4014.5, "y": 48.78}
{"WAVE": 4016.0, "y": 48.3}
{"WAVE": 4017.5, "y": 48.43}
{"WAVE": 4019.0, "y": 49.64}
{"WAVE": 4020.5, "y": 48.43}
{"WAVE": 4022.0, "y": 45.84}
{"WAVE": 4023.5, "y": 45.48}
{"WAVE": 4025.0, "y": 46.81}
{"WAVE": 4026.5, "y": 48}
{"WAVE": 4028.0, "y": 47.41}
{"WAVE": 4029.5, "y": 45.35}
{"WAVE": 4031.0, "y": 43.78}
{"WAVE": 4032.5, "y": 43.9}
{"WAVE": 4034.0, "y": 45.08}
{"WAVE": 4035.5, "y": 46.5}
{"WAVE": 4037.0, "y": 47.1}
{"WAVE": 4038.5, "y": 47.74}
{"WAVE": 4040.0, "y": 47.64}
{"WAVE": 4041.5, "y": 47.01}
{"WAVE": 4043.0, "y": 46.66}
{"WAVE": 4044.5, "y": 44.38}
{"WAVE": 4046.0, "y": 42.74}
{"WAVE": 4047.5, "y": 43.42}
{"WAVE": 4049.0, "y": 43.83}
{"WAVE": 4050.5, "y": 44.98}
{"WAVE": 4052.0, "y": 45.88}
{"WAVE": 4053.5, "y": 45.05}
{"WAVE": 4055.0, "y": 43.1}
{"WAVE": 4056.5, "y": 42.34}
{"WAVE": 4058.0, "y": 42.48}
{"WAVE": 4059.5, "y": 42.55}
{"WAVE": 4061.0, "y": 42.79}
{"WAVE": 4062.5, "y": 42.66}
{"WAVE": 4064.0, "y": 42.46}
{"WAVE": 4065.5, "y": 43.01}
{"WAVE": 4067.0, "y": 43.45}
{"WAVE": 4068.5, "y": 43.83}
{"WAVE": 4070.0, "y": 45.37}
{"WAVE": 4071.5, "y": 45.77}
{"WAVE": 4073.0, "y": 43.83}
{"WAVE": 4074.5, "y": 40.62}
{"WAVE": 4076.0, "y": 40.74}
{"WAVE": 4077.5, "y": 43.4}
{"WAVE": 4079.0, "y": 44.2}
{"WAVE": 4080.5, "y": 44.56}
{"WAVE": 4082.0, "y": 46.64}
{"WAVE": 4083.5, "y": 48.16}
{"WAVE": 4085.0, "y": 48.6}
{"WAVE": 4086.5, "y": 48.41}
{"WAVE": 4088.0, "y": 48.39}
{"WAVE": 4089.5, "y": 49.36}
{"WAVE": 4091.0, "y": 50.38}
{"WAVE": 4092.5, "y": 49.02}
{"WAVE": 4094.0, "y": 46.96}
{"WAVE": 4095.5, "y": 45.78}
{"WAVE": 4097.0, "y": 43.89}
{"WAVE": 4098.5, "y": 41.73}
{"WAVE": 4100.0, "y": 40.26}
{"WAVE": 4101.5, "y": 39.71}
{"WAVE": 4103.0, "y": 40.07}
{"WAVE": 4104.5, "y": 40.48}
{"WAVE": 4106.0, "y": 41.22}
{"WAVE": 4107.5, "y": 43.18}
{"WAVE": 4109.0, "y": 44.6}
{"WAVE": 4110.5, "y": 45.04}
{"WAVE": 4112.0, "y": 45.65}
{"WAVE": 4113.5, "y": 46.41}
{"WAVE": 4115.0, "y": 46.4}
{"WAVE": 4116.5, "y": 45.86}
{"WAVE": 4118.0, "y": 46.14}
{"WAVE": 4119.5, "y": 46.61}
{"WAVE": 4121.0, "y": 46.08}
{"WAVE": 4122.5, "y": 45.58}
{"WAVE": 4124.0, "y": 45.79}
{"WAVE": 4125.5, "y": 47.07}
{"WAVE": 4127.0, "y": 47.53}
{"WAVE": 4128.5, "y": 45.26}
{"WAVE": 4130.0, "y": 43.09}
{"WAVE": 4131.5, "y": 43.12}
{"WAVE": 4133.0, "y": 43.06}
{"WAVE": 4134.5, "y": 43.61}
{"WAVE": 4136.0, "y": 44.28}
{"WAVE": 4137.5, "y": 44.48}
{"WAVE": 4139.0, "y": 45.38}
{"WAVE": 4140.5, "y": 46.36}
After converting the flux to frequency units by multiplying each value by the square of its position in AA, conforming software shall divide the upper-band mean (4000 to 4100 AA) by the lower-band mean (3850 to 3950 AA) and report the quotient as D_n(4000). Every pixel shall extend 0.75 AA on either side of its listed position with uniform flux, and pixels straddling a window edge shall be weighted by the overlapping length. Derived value 1.9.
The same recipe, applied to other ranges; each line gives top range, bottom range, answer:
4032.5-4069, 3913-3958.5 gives 1.83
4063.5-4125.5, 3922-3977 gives 2.04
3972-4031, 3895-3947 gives 1.65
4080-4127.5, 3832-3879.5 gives 2.36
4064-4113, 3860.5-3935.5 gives 1.86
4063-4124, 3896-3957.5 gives 1.78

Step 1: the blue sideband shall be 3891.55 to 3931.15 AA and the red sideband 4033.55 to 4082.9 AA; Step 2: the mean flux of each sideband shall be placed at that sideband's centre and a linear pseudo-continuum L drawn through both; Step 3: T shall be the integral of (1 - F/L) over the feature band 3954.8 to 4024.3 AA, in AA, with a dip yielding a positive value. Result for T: 1.8 AA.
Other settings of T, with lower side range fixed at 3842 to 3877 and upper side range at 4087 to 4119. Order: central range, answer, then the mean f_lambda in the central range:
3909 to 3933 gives 0.6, 27.6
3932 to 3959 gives 5.2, 24.9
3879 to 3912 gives -2.5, 28.3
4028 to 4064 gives -4.5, 44.7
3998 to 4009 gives -2.8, 45.2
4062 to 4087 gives -1.3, 44.4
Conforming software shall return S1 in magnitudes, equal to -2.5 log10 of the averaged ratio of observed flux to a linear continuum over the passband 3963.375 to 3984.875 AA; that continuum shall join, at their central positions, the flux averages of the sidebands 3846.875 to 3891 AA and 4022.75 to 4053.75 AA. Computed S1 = 0.36 mag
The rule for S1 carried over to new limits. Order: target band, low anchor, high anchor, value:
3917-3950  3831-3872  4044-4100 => 0.288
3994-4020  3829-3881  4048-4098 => -0.198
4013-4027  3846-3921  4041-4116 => -0.216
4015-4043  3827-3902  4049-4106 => -0.187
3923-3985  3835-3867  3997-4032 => 0.420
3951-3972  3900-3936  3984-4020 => 0.366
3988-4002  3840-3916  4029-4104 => -0.111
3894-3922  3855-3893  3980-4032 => -0.101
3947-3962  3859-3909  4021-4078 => 0.110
